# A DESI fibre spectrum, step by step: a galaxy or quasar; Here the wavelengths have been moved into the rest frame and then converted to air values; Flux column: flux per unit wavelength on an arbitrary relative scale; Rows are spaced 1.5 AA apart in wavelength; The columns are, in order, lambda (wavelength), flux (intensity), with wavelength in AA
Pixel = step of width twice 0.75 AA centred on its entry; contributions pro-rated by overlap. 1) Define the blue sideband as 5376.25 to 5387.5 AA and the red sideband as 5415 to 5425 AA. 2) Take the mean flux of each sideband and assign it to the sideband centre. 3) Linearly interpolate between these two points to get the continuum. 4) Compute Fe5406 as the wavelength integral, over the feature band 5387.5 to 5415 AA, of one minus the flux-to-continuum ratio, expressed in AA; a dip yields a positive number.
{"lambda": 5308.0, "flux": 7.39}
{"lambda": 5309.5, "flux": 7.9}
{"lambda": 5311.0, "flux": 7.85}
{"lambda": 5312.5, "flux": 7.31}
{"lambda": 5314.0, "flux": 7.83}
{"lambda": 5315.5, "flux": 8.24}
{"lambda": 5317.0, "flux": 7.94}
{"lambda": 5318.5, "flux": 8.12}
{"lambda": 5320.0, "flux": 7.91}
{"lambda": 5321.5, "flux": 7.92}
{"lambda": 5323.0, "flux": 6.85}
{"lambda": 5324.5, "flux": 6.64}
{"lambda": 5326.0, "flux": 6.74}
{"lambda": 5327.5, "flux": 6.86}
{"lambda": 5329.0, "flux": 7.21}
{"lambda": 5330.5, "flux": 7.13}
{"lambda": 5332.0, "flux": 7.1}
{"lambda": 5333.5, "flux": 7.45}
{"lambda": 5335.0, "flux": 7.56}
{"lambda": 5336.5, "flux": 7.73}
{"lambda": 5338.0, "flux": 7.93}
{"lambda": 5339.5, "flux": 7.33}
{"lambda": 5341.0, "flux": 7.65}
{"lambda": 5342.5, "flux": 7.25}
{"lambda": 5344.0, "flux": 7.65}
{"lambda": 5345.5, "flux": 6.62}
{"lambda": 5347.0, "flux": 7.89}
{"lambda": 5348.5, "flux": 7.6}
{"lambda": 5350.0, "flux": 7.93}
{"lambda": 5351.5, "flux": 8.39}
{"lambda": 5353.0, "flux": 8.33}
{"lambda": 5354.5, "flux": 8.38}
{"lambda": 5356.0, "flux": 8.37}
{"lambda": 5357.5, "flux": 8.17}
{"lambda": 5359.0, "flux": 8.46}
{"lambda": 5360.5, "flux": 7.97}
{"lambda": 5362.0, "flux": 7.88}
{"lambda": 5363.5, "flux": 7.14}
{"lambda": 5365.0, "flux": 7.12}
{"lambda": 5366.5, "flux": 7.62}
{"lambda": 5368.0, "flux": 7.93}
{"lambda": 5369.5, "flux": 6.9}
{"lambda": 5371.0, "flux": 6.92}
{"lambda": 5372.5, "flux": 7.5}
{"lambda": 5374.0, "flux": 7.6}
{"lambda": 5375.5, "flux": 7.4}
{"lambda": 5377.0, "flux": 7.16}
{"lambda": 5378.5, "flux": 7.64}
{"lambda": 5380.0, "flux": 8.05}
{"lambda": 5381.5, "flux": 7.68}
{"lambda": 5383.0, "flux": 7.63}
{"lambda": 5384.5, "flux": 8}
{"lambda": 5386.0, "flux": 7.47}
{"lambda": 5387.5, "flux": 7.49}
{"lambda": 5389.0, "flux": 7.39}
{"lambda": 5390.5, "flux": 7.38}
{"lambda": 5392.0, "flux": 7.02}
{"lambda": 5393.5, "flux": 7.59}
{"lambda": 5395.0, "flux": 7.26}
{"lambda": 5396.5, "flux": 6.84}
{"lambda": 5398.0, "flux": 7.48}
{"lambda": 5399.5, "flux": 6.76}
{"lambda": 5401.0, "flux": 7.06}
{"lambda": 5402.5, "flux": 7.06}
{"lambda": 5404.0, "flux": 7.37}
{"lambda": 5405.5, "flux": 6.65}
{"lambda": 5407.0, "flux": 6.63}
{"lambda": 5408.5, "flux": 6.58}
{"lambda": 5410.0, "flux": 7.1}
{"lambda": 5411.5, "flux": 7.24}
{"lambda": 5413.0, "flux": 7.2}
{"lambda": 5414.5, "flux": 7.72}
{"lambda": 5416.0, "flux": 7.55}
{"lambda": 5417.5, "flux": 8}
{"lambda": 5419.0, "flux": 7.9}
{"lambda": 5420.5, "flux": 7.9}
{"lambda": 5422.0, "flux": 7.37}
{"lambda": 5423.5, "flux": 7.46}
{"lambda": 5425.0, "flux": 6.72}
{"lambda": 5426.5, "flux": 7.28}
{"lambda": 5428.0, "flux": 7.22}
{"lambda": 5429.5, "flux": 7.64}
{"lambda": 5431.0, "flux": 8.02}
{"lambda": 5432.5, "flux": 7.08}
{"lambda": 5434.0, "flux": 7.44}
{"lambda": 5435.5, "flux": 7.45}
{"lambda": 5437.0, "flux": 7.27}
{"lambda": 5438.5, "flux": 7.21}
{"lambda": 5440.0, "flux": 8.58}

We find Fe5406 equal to 1.81 AA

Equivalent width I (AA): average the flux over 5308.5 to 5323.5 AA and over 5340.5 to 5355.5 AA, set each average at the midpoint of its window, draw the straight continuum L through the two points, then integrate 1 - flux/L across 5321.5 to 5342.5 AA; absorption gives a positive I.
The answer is 1.40 AA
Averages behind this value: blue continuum 7.8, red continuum 7.78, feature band 7.27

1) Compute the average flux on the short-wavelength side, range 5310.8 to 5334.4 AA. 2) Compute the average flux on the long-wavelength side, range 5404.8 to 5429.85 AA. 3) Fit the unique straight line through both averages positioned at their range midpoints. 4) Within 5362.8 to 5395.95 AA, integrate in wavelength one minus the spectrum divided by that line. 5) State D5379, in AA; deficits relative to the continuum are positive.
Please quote -0.4 AA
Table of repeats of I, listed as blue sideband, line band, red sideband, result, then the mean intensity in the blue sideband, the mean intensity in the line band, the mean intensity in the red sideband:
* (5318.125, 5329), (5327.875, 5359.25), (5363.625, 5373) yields -1.8 AA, 7.26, 7.7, 7.31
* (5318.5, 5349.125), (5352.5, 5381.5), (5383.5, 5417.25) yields -1.6 AA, 7.37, 7.71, 7.23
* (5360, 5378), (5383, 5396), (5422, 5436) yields -0.1 AA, 7.42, 7.45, 7.37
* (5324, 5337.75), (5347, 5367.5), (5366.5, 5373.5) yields -1.8 AA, 7.2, 7.95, 7.36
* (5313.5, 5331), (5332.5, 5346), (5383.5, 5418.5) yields -0.1 AA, 7.45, 7.47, 7.26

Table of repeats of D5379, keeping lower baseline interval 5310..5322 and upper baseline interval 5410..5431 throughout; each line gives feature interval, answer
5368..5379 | 0.47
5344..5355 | -0.13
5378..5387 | -0.13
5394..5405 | 0.65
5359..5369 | 0.06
